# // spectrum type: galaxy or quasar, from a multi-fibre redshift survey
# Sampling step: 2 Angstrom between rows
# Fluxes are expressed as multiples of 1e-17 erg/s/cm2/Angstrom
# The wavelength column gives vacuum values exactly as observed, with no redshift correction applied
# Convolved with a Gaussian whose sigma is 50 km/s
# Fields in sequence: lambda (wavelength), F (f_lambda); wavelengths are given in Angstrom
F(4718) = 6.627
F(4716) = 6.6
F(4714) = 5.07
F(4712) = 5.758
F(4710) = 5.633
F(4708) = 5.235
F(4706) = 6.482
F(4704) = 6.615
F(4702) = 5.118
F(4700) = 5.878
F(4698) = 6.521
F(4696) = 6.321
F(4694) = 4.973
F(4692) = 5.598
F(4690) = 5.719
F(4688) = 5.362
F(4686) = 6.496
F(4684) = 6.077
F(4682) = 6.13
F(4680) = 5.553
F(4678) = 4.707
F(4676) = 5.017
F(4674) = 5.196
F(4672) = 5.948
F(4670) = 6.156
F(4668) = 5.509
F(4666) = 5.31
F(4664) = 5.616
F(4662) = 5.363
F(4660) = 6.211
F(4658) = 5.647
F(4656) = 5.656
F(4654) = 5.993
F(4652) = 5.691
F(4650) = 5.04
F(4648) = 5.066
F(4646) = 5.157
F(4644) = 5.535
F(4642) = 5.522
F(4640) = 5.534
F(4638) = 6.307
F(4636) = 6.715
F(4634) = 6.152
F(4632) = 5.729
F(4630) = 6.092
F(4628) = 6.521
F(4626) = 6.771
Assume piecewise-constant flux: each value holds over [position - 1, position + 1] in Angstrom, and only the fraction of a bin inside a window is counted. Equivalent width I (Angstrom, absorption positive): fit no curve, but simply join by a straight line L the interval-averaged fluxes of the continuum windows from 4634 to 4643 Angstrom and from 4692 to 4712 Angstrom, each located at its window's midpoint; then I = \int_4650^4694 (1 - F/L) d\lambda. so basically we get 2.2 Angstrom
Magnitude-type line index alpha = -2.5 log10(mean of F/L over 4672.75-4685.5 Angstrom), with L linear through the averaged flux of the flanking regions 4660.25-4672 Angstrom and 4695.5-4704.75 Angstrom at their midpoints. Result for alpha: 0.06 mag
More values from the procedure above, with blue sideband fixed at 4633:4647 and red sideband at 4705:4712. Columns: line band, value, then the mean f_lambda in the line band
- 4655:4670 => 0.03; 5.65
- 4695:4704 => -0.04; 6.03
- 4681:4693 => -0.02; 5.9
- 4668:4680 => 0.07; 5.43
